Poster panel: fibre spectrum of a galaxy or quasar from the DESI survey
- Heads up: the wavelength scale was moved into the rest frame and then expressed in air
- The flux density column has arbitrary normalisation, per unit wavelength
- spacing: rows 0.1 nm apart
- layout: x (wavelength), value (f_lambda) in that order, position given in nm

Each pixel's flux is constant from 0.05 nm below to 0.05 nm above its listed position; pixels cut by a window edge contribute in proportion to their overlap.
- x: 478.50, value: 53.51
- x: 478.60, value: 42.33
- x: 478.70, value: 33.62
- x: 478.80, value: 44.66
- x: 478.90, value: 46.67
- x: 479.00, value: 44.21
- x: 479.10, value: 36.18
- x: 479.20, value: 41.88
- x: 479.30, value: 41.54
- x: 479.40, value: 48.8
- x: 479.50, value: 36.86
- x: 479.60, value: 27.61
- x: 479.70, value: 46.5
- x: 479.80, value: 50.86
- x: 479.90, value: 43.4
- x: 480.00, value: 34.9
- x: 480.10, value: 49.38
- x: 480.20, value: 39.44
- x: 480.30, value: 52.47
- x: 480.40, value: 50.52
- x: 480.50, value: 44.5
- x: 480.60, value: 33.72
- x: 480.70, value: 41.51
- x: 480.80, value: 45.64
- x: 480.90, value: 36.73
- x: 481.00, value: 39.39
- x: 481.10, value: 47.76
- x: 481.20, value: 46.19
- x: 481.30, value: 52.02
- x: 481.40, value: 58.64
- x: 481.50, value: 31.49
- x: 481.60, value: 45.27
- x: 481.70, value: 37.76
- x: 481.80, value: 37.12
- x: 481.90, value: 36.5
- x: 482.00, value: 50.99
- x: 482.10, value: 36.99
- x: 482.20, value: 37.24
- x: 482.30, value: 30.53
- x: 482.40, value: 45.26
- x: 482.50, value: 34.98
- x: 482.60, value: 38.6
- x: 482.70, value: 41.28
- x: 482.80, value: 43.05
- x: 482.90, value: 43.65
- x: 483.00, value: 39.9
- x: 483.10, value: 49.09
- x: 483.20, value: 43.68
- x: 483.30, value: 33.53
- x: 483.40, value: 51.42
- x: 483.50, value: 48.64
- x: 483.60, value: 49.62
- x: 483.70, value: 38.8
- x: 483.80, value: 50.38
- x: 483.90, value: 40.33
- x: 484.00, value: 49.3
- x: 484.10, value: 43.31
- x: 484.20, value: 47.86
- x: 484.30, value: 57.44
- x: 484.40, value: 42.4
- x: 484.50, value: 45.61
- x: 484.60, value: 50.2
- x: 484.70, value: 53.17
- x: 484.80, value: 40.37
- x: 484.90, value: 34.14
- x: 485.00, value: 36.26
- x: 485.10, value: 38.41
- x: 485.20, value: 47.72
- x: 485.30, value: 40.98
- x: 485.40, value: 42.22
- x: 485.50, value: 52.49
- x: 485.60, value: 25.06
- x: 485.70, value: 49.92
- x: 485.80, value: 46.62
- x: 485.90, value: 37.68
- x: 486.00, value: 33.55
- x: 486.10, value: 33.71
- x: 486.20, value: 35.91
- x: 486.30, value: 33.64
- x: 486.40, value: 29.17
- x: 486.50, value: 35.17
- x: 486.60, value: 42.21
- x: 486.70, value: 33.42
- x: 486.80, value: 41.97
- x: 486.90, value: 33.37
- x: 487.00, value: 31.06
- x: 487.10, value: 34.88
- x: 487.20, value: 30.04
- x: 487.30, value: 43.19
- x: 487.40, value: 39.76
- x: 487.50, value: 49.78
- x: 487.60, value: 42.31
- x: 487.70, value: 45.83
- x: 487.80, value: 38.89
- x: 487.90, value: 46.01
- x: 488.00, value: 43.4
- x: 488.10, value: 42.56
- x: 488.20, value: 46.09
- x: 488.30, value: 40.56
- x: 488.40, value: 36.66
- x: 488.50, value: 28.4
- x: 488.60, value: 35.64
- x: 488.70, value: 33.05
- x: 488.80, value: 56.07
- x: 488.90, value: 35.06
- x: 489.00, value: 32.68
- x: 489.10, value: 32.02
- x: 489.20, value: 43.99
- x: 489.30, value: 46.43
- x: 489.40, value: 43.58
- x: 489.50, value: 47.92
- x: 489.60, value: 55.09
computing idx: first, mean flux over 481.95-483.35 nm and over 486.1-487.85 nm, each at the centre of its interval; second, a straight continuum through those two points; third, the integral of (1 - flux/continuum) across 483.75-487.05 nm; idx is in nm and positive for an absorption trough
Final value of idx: -0.197 nm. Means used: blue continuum 40.6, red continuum 37.6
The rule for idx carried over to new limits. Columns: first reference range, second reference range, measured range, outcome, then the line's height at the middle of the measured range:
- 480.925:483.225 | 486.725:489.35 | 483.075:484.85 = -0.22 nm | 41.2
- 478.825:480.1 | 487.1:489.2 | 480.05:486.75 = -0.20 nm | 41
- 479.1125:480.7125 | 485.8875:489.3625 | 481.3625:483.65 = -0.04 nm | 41.2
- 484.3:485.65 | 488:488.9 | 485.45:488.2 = 0.14 nm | 41.2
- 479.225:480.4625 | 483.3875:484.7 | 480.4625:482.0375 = 0.07 nm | 44.8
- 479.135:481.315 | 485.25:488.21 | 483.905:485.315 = -0.15 nm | 40.5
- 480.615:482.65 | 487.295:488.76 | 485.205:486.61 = 0.08 nm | 41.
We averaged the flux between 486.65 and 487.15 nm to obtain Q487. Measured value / 34.9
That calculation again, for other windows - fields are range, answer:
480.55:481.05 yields 39.4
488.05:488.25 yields 44.3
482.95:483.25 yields 44.2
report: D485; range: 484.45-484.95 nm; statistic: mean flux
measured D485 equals 44.7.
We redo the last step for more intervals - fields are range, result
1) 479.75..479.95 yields 47.1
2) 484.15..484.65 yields 48.7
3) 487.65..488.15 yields 43.3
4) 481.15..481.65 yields 46.7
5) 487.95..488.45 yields 41.9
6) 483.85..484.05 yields 44.8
